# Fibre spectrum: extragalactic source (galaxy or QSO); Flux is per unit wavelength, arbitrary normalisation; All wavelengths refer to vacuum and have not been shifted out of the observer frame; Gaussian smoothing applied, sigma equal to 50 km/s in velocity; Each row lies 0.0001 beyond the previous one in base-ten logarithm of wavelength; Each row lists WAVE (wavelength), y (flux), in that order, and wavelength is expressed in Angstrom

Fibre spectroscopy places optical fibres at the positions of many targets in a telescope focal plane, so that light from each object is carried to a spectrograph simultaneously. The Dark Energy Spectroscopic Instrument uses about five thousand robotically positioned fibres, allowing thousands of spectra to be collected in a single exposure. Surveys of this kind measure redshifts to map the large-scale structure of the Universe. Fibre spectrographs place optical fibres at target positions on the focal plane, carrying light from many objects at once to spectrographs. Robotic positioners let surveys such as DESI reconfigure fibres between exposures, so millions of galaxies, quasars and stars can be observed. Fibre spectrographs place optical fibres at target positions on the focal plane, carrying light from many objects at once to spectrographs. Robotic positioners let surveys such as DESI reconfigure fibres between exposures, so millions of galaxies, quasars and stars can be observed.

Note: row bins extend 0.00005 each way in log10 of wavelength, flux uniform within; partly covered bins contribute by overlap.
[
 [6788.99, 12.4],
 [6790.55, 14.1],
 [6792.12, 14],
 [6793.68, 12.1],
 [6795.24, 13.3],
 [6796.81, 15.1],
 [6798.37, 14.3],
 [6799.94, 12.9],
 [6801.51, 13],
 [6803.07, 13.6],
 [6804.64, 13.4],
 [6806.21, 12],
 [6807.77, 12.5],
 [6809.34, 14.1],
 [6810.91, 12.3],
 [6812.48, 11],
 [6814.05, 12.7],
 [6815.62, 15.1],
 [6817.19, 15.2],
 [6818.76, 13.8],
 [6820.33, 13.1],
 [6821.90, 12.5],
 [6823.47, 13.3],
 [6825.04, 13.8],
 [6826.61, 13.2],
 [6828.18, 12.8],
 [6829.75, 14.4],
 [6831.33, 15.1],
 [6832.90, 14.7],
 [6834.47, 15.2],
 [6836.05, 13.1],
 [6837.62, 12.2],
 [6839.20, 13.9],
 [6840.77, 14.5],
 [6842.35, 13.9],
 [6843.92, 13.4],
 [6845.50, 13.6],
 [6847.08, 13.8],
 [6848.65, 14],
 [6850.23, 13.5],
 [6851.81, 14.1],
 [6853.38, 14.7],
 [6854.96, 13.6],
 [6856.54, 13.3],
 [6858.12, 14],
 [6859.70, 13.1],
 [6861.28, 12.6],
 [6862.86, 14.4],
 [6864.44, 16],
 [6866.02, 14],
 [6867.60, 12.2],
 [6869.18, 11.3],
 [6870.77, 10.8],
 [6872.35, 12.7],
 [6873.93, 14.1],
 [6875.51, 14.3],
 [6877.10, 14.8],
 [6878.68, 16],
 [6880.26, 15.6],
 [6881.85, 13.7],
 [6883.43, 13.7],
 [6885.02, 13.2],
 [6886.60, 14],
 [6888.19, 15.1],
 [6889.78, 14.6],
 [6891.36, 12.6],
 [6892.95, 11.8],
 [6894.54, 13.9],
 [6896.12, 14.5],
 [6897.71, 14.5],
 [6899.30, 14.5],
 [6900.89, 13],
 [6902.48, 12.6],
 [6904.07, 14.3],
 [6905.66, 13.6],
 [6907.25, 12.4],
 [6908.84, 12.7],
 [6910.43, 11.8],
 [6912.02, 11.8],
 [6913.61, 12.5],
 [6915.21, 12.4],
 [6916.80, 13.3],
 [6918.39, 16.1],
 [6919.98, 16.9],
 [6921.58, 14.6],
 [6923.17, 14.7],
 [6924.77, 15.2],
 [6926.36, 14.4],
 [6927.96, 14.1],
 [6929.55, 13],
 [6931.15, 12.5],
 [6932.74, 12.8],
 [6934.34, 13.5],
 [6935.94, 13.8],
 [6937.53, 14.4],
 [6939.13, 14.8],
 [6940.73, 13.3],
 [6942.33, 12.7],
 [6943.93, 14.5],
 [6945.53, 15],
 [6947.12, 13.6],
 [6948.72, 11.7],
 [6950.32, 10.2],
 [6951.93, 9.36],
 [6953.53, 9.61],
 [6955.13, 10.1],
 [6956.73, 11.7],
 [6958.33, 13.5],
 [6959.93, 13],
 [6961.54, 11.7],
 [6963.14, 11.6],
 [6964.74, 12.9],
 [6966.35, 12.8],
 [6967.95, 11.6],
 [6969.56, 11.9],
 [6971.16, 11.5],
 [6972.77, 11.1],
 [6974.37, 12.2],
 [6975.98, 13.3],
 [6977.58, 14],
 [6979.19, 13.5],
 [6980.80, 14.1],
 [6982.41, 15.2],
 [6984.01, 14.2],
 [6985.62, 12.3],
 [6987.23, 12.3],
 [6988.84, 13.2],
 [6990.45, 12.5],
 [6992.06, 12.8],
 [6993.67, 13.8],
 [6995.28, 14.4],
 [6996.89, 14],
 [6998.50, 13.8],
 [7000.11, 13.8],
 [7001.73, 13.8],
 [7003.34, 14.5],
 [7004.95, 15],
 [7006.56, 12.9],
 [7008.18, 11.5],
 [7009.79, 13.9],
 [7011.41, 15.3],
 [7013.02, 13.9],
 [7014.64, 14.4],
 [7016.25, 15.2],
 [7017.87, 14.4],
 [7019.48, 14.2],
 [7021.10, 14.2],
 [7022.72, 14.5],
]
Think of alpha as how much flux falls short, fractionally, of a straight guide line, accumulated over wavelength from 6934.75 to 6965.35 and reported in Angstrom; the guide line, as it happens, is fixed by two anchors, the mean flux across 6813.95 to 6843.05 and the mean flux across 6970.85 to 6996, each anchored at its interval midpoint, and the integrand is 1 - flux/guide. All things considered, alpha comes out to 1.9 Angstrom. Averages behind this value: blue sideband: 13.8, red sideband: 13.2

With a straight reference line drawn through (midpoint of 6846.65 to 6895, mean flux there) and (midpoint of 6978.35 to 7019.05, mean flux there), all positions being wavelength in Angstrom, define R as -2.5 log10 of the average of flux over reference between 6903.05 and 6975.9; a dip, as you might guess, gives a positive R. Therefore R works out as 0.07 mag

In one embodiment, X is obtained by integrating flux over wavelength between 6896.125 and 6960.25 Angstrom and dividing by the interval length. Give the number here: 13.2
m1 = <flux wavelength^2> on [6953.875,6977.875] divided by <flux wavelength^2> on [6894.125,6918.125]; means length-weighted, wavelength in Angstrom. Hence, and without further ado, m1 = 0.9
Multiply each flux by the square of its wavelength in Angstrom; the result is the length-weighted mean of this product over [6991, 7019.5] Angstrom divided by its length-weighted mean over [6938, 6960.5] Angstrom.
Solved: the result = 1.1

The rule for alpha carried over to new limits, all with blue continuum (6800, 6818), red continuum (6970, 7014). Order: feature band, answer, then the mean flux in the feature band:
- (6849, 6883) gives -1.31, 13.8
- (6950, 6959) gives 1.78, 10.7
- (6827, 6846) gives -0.99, 13.9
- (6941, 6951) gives 0.27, 13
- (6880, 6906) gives -1.02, 13.8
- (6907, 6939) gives -0.87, 13.7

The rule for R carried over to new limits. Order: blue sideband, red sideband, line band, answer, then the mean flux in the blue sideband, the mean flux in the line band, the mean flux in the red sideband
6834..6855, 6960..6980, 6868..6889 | -0.028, 13.8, 13.8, 12.4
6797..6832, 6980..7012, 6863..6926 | -0.019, 13.4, 13.8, 13.7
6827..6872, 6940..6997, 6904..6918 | 0.029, 13.6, 12.8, 12.6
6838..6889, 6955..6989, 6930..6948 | -0.056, 13.8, 13.7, 12.7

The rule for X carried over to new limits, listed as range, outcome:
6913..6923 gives 14.4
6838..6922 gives 13.7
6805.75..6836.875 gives 13.5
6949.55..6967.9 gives 11.5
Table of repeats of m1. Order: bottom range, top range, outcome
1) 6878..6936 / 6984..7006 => 1.01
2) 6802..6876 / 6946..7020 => 1.00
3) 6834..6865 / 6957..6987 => 0.96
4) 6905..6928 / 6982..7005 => 1.01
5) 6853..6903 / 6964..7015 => 1.00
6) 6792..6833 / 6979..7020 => 1.09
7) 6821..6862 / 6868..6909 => 1.01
